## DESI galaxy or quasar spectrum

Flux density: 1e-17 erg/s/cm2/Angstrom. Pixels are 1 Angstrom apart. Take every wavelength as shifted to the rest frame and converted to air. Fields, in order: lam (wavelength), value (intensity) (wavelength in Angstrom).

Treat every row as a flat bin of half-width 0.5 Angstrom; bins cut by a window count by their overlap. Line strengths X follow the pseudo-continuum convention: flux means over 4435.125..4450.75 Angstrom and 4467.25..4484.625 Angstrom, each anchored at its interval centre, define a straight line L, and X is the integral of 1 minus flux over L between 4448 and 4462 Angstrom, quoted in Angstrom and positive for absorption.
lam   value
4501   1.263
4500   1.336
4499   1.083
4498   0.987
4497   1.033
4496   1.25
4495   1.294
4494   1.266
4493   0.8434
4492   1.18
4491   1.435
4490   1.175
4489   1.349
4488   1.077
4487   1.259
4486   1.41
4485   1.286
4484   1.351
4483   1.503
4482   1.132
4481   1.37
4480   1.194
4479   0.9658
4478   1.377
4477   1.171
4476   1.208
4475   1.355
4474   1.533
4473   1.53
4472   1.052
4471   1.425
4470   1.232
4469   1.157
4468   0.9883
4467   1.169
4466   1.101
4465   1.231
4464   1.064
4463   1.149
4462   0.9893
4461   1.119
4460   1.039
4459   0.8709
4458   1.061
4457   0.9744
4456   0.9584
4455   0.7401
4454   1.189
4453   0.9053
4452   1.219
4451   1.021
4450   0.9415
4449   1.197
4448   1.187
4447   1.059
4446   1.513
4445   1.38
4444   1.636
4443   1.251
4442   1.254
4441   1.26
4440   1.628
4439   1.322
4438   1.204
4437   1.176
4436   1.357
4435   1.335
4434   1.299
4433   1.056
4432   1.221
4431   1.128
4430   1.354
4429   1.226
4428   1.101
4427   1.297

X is 2.8 Angstrom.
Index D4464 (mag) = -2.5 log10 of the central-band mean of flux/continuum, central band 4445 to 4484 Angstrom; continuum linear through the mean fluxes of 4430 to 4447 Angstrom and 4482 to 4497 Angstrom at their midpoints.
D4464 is 0.10 mag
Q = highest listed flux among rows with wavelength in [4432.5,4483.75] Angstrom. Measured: 1.636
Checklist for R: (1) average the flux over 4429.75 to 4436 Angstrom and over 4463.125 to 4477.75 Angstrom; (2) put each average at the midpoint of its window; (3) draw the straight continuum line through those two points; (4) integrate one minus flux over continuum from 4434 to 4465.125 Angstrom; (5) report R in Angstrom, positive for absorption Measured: 1.6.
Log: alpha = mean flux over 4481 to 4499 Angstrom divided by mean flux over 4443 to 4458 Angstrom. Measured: 1.1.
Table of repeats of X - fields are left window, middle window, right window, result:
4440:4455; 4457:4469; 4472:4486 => 1.8 Angstrom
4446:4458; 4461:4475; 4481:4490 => -0.4 Angstrom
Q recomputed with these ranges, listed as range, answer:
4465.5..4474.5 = 1.533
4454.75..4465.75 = 1.231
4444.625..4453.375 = 1.513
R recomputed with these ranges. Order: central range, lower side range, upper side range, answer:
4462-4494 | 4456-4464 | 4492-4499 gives -4.8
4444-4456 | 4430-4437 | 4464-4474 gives 0.9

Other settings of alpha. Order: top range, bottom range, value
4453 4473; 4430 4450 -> 0.85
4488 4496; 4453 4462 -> 1.23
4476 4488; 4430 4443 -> 0.99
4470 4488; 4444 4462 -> 1.18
